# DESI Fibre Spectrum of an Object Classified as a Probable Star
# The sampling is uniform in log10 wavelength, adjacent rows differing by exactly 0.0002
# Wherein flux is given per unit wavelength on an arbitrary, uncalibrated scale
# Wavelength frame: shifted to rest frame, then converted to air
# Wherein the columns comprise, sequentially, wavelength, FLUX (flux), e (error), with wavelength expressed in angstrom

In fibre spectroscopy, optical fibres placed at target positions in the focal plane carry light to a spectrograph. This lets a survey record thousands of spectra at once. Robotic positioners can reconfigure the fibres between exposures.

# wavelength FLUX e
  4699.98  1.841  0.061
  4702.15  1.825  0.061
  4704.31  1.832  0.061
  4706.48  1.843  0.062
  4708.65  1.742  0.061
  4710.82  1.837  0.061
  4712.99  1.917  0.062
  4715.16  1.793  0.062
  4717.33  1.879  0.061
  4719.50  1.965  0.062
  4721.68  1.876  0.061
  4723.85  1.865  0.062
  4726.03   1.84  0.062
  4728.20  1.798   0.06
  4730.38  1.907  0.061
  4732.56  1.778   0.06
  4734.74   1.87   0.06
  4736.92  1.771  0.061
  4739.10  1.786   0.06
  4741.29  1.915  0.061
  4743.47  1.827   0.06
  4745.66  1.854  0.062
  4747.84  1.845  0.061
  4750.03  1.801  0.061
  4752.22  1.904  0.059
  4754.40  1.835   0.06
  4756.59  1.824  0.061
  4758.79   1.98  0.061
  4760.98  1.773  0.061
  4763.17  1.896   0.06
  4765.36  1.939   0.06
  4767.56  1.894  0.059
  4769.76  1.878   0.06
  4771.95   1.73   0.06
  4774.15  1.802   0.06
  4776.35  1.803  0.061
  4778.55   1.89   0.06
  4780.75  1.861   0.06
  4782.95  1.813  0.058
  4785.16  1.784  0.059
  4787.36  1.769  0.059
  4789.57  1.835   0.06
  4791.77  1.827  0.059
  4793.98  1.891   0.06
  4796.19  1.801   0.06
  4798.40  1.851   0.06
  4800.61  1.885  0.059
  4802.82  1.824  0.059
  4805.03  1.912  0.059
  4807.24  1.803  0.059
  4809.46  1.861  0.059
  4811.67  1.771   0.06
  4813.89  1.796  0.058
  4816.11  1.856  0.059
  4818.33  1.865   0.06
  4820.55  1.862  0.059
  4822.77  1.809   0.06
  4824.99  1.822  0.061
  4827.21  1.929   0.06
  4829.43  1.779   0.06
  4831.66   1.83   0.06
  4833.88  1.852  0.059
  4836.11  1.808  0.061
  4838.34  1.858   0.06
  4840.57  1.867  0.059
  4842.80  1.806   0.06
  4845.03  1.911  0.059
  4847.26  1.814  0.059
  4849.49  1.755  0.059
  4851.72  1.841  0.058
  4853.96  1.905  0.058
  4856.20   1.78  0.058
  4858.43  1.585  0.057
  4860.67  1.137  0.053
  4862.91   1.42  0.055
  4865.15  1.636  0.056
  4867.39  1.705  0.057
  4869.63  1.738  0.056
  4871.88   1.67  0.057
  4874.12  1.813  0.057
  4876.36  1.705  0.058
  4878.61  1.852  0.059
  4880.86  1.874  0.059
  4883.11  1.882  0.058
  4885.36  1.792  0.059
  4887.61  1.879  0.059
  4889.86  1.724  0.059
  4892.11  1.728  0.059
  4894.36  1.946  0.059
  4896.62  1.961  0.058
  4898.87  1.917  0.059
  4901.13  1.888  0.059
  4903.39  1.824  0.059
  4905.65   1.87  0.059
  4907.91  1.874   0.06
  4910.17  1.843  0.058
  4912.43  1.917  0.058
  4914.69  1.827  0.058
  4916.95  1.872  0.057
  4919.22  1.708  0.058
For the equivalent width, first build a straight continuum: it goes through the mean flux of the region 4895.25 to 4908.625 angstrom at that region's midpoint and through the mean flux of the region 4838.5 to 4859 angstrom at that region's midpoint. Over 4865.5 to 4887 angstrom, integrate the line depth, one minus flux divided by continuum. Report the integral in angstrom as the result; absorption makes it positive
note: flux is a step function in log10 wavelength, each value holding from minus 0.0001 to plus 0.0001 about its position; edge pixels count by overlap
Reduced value 0.9 angstrom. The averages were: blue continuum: 1.82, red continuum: 1.89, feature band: 1.78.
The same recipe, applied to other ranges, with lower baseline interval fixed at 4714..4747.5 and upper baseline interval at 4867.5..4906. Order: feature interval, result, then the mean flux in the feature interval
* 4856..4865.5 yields 1.83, 1.48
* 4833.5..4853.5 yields -0.07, 1.84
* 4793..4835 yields -0.16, 1.84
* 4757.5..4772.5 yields -0.26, 1.87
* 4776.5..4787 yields 0.06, 1.83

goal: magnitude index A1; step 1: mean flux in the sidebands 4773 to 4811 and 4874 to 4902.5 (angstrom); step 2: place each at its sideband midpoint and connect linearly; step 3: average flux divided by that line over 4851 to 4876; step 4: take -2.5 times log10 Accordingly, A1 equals 0.12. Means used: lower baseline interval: 1.84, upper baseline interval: 1.84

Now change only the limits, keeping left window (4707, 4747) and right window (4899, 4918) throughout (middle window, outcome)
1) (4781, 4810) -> 0.01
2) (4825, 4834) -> 0.01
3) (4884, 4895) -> 0.03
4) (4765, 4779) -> 0.01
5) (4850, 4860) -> 0.07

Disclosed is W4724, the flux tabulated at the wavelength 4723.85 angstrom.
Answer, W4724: 1.865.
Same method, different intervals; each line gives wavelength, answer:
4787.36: 1.769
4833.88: 1.852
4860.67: 1.137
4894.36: 1.946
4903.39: 1.824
